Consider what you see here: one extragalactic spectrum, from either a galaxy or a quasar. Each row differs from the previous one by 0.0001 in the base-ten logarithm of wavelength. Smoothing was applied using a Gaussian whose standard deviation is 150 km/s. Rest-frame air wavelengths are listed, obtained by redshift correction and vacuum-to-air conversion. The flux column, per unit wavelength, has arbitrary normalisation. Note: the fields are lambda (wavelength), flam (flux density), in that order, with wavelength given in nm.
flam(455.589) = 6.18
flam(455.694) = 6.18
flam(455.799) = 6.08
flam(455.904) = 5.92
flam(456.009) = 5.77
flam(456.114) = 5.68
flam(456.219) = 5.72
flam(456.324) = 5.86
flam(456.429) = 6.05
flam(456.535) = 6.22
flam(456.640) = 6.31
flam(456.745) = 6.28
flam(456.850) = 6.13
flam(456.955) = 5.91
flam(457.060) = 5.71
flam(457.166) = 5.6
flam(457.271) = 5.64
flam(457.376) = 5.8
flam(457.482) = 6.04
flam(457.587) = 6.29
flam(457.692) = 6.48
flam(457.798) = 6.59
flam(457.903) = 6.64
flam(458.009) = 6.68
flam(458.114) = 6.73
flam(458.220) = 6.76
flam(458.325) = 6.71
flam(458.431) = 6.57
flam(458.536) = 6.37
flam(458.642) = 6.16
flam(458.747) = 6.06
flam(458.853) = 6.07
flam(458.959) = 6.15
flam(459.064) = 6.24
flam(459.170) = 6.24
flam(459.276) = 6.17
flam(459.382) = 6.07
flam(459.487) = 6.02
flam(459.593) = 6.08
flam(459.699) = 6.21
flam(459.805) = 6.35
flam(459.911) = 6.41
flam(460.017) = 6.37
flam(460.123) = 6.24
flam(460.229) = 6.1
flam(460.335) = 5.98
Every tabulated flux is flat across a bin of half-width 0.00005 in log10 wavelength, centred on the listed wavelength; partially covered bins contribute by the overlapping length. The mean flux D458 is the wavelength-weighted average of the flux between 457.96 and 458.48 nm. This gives 6.69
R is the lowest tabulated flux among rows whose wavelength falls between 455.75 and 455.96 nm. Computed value 5.92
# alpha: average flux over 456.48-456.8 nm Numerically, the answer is 6.26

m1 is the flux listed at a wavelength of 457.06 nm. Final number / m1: 5.71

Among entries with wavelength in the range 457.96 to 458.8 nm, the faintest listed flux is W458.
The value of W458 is 6.06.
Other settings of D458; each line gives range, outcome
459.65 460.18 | 6.31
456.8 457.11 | 5.92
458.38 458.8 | 6.3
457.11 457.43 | 5.67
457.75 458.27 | 6.68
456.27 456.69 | 6.1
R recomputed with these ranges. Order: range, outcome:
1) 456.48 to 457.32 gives 5.6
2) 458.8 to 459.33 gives 6.07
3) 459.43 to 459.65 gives 6.02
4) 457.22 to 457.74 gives 5.64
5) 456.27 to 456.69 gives 5.86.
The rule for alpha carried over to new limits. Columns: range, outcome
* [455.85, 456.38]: 5.79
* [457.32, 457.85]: 6.23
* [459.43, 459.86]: 6.17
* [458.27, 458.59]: 6.56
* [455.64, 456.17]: 5.92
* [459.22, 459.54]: 6.09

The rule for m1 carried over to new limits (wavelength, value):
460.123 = 6.24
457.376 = 5.8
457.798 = 6.59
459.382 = 6.07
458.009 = 6.68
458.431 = 6.57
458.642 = 6.16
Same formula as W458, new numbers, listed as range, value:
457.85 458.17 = 6.64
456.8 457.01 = 5.91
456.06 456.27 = 5.68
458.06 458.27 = 6.73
